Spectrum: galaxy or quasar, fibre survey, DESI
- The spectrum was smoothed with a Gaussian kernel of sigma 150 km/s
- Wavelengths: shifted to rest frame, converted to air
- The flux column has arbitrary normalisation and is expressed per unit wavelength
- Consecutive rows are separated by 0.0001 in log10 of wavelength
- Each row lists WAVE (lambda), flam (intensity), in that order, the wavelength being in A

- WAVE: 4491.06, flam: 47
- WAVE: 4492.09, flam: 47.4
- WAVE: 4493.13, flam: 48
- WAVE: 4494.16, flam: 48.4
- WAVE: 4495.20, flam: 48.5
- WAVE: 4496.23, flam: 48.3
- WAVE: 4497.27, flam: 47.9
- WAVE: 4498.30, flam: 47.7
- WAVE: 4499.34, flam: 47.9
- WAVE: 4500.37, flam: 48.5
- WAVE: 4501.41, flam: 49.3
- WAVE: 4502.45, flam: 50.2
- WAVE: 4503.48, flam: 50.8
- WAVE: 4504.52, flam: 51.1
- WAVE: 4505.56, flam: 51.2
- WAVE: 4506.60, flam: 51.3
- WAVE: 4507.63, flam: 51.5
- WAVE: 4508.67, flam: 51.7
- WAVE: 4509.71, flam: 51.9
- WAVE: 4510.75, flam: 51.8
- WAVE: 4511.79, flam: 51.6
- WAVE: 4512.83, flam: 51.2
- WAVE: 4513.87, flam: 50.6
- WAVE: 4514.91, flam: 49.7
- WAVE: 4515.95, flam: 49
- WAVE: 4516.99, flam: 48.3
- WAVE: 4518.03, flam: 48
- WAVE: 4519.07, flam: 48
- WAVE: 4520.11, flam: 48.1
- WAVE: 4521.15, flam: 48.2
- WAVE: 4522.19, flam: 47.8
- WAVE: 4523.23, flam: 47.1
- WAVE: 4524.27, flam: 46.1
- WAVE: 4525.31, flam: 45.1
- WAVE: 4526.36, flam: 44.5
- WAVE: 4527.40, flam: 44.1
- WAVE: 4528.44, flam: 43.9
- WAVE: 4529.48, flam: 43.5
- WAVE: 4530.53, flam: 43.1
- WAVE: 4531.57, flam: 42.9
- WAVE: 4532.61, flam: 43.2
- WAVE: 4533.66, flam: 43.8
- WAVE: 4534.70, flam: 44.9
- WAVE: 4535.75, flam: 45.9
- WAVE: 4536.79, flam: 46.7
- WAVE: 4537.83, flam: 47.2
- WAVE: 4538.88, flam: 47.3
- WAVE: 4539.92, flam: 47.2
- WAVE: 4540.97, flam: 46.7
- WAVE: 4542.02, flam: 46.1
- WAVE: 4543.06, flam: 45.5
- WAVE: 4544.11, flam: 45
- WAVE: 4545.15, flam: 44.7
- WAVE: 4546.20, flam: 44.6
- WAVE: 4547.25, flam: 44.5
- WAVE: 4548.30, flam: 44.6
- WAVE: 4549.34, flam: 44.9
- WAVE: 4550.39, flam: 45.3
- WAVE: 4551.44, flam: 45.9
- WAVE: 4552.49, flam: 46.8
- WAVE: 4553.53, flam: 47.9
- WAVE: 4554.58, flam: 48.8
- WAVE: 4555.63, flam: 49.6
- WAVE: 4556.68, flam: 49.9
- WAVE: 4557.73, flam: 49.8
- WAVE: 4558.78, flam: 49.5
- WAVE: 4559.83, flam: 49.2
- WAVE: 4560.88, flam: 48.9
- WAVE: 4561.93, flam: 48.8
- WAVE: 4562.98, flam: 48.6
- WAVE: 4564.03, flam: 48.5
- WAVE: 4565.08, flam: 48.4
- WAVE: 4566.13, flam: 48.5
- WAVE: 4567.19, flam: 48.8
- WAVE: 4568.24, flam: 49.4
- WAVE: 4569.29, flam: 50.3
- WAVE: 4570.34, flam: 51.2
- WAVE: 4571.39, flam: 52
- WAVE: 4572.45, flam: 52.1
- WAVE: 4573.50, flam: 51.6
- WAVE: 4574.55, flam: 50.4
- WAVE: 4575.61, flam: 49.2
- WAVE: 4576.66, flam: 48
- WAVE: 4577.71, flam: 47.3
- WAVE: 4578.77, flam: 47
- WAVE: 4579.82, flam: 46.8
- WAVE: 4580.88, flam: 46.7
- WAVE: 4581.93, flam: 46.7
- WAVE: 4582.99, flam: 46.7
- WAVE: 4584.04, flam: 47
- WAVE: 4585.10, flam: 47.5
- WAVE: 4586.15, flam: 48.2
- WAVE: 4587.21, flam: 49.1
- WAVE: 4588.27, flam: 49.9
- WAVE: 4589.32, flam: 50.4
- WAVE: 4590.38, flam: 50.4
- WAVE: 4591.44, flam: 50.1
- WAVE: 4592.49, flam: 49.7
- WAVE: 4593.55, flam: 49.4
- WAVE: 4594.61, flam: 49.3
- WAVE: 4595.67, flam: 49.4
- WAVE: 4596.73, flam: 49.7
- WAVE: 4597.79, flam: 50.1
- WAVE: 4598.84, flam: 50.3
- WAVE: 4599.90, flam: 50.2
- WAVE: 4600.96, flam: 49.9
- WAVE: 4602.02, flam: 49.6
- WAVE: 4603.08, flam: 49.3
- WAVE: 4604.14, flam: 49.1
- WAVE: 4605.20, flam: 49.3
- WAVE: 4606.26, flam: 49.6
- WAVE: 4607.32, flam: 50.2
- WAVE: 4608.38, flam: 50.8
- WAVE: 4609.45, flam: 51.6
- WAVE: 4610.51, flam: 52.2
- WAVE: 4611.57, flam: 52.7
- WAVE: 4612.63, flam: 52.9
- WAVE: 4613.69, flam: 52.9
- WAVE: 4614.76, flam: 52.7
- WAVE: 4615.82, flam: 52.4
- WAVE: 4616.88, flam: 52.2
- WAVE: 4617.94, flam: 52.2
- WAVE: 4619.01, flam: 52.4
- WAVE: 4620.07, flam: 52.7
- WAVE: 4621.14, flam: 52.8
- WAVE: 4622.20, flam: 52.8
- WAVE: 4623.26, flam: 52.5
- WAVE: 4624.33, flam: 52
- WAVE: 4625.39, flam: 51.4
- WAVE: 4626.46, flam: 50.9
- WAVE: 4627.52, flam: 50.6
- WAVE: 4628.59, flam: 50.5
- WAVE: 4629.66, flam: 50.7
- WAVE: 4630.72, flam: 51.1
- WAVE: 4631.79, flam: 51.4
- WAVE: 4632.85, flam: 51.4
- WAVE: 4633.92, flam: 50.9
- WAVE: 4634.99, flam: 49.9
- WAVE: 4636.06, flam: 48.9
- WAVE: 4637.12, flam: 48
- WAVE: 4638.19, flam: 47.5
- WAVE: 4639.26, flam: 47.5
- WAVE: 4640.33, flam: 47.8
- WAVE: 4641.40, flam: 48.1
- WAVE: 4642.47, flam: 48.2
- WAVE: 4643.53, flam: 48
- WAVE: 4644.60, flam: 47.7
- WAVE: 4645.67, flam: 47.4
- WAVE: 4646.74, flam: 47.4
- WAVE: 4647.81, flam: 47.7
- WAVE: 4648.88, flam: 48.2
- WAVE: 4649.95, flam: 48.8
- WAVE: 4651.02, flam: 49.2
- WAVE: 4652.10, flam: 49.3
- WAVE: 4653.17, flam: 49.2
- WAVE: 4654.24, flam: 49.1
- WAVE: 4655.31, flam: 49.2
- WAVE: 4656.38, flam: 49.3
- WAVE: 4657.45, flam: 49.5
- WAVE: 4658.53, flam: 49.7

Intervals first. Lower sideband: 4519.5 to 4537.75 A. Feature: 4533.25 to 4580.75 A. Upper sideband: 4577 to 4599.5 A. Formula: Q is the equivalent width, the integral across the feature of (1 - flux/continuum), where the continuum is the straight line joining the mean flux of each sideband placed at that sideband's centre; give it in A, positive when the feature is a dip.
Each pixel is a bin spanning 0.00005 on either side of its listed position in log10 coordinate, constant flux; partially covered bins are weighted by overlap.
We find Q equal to -0.8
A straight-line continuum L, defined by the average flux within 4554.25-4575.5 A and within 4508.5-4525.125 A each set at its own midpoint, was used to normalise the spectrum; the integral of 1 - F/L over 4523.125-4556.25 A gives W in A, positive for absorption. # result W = 2.6 A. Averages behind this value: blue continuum 49.2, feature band 45.5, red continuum 49.7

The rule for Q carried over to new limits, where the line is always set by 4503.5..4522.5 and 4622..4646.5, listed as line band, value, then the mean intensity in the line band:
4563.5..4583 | 0.4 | 49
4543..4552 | 0.9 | 45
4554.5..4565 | 0.2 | 49.1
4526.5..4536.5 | 1.2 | 44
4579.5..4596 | 0.4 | 48.6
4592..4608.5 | 0.0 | 49.7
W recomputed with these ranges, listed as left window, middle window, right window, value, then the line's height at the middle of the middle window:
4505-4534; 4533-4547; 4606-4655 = 0.7 A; 48.2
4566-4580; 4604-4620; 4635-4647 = -1.0 A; 48.7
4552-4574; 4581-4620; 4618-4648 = -0.3 A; 49.7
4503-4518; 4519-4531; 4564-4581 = 1.1 A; 50.4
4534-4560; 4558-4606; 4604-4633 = -0.1 A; 49.1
